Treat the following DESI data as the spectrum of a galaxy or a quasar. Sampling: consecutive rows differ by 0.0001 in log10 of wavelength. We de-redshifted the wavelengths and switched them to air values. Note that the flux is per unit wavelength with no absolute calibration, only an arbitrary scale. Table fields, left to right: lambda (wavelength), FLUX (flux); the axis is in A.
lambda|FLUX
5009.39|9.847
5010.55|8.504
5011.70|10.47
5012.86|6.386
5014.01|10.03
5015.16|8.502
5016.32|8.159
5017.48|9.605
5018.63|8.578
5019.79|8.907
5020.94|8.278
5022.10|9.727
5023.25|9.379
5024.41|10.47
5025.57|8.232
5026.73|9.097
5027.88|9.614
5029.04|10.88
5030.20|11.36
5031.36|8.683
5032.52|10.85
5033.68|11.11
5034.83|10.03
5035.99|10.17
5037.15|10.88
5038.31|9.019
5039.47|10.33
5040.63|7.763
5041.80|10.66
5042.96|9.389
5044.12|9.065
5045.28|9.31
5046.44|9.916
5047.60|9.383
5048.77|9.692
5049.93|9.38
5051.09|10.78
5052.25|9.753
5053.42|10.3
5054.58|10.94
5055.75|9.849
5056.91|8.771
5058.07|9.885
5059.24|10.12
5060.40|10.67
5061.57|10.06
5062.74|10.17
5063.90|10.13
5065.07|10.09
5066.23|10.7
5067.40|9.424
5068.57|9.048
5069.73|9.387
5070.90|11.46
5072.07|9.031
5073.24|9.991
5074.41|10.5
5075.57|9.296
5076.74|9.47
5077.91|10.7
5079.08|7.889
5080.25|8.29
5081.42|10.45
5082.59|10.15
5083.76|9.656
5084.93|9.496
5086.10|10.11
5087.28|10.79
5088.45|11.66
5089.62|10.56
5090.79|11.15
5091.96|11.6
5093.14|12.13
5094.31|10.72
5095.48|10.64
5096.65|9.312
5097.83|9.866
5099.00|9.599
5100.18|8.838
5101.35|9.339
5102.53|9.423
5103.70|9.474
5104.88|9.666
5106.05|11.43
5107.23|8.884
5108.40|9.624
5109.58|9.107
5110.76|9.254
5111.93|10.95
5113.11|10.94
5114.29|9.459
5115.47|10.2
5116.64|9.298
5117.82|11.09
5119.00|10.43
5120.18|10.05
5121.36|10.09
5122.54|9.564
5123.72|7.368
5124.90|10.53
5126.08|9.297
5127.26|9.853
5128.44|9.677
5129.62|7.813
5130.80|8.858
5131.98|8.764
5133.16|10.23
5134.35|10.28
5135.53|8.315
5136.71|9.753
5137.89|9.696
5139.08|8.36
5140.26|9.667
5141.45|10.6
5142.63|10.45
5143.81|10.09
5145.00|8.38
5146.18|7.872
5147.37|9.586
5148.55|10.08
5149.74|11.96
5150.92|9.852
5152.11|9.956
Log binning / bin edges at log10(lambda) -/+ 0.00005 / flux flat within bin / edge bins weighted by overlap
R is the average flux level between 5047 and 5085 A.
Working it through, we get 9.85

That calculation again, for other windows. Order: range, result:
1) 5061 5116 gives 10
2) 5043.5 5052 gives 9.66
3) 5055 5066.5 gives 10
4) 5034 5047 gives 9.72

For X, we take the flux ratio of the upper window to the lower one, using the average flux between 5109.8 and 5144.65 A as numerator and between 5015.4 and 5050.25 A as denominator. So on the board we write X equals 1.0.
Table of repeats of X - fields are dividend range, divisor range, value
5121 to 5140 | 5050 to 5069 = 0.92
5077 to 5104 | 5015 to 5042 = 1.05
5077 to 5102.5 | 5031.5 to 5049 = 1.03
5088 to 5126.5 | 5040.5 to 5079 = 1.02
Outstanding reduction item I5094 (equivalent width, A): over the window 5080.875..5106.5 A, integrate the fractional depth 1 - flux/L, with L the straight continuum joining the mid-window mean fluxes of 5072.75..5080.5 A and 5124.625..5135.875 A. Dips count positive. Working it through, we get -2.2 A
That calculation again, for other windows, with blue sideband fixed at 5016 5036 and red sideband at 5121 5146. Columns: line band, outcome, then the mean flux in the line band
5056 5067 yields -0.6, 10.1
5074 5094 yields -1.6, 10.2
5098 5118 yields -0.7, 9.78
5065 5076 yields -0.4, 9.9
